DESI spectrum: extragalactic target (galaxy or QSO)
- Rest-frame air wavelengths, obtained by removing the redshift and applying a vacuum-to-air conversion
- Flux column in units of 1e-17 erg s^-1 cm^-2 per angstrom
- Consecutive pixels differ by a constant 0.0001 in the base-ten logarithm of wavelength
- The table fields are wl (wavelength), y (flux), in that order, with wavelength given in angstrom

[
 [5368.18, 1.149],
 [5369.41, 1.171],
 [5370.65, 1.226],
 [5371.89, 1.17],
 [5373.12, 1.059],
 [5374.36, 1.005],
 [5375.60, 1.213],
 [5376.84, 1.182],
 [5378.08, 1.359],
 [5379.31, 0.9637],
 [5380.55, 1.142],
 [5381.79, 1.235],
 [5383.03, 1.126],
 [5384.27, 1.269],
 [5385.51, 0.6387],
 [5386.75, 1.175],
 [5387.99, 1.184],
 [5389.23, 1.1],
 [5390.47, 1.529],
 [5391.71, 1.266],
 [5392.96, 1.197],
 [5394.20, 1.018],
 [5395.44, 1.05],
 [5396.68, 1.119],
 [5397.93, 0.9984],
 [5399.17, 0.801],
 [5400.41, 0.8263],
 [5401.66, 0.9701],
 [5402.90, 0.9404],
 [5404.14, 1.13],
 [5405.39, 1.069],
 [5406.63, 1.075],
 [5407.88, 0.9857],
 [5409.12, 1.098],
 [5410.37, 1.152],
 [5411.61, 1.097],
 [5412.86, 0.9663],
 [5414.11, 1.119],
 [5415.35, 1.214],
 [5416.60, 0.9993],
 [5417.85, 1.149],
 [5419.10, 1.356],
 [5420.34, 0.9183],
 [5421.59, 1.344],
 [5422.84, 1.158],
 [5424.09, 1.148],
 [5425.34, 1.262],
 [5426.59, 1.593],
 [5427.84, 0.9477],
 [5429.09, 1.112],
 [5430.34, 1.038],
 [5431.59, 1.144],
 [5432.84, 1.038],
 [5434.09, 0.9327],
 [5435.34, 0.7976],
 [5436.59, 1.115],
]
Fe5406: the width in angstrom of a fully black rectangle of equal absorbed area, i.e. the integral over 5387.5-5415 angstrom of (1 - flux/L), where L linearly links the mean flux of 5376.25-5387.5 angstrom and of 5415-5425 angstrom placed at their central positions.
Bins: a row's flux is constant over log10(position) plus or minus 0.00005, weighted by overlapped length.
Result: 1.5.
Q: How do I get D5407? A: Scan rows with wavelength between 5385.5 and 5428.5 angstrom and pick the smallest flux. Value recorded 0.6387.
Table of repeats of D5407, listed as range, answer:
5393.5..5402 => 0.801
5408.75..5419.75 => 0.9663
